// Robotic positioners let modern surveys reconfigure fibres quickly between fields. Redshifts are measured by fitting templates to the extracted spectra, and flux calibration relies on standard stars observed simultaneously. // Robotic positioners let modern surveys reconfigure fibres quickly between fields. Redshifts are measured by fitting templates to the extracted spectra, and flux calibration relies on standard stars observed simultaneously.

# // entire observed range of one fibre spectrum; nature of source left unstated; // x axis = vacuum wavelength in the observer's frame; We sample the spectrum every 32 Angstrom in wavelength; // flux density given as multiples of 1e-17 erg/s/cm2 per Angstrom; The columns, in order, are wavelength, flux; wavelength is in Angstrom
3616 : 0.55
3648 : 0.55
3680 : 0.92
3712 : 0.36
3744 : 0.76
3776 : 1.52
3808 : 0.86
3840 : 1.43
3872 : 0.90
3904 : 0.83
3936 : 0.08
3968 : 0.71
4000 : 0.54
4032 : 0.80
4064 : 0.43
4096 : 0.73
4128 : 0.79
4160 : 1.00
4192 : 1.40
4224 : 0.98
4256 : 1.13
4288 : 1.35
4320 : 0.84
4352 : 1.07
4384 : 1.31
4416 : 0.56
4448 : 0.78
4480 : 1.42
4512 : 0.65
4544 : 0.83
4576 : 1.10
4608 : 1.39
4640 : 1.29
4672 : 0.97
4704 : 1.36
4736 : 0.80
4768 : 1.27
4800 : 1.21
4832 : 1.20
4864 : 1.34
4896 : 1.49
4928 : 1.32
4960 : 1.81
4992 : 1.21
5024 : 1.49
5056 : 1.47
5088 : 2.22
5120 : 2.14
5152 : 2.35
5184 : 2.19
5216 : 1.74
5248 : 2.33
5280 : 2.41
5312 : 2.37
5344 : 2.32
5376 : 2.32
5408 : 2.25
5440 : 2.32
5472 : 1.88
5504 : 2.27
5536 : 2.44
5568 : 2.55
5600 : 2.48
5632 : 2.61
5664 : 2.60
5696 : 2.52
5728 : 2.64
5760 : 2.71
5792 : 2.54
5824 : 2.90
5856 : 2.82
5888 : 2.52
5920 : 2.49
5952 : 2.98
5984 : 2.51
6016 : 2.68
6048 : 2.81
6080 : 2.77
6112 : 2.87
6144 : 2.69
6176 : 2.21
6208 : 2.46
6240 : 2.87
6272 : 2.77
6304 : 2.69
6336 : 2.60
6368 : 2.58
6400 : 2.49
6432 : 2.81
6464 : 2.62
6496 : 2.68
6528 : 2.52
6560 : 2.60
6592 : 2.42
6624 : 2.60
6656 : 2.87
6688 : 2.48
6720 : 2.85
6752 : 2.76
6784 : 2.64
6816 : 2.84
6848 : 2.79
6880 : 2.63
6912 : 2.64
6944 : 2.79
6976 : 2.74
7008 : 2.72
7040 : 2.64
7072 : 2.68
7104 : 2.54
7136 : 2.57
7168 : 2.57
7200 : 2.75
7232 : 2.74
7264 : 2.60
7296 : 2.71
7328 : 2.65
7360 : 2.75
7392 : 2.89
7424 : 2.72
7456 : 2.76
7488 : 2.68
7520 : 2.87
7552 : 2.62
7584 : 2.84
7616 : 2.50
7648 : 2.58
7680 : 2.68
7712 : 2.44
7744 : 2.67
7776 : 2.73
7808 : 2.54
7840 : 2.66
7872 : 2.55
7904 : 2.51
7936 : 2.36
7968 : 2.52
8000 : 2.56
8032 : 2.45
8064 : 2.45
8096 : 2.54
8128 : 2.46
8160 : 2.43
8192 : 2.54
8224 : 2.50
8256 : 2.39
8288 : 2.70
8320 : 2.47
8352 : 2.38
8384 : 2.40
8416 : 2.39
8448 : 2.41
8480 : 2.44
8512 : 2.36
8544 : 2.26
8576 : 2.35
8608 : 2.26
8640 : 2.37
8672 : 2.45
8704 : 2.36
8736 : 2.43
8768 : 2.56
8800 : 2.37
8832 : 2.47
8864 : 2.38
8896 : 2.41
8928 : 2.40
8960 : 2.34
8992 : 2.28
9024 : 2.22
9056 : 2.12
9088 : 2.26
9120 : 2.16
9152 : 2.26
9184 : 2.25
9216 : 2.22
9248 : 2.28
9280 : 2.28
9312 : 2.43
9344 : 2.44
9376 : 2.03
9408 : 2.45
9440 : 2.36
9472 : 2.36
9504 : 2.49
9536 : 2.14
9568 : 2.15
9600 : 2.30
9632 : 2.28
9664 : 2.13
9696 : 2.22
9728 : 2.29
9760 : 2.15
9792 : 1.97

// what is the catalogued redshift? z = 0.27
